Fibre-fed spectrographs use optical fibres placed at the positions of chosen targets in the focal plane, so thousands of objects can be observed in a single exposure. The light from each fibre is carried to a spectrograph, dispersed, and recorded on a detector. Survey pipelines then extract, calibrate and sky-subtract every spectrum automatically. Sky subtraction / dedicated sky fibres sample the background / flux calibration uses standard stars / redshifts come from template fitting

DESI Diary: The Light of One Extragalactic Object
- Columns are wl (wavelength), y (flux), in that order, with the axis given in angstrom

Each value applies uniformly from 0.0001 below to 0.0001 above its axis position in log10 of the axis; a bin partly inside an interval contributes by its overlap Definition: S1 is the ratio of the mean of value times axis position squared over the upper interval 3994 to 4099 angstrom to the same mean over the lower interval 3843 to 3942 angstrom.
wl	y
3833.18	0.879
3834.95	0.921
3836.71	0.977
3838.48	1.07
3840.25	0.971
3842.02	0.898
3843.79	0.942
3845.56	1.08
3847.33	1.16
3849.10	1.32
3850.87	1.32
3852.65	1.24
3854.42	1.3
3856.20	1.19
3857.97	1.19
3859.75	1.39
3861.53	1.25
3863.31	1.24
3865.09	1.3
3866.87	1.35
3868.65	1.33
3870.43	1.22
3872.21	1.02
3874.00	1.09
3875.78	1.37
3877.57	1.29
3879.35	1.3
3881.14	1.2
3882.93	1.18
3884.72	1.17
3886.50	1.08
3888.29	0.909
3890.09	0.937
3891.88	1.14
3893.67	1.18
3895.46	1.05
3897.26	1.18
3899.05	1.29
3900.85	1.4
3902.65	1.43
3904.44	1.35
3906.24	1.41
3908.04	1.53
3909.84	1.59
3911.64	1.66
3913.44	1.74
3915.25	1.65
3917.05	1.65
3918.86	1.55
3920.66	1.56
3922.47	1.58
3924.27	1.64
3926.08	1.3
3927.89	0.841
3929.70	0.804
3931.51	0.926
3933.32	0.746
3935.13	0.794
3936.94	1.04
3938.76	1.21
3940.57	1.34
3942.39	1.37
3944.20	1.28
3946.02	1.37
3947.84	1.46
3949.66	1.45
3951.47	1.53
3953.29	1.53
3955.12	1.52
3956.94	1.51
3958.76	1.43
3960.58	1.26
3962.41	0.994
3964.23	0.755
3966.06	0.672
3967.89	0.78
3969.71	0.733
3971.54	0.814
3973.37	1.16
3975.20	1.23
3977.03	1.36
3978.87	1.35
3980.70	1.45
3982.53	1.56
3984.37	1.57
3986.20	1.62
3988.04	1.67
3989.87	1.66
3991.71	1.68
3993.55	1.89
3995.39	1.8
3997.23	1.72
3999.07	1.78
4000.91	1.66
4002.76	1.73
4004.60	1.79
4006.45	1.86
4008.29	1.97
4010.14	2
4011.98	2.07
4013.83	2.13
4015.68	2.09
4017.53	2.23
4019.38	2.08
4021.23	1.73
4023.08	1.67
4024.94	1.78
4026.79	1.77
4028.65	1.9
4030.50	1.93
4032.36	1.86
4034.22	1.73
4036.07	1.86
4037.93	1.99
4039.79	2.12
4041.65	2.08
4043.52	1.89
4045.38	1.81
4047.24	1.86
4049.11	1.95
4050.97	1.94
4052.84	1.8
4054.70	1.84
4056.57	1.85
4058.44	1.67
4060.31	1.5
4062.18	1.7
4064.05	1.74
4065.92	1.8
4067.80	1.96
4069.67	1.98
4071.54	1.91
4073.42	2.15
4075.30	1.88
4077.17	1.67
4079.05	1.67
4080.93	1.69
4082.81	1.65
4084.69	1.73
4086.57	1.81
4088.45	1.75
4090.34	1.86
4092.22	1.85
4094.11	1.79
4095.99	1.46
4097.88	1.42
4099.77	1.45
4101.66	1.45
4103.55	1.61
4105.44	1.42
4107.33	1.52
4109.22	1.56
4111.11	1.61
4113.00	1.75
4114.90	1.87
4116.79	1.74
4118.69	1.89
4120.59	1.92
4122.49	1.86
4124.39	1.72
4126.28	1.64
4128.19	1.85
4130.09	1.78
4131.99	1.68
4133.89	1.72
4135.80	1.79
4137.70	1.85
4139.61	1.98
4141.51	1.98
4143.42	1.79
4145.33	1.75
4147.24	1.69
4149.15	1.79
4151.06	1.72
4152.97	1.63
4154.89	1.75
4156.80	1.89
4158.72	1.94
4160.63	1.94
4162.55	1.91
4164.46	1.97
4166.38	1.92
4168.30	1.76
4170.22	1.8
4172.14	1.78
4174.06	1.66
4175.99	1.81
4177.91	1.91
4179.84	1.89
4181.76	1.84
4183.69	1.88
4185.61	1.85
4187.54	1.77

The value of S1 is 1.6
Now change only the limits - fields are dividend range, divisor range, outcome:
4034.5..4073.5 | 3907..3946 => 1.50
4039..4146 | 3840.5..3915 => 1.57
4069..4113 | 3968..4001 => 1.22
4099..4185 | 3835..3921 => 1.60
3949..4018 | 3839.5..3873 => 1.36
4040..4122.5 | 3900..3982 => 1.47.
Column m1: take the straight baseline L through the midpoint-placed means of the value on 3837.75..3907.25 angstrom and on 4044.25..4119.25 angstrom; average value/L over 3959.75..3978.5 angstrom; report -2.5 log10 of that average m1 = 0.42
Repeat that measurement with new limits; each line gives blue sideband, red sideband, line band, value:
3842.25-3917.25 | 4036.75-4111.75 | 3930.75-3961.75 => 0.13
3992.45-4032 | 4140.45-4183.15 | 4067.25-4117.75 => 0.09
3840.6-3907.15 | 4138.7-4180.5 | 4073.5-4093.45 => -0.07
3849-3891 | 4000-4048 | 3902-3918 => -0.12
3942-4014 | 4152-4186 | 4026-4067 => -0.15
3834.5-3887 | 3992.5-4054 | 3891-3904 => 0.08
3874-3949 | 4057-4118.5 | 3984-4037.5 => -0.21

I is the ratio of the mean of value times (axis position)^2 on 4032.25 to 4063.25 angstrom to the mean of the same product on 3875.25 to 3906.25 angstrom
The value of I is 1.7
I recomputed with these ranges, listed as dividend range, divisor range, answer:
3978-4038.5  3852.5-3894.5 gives 1.61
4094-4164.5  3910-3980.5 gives 1.52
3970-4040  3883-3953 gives 1.40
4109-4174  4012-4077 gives 1.00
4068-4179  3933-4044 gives 1.20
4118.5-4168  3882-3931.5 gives 1.55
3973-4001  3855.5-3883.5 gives 1.35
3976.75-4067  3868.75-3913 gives 1.54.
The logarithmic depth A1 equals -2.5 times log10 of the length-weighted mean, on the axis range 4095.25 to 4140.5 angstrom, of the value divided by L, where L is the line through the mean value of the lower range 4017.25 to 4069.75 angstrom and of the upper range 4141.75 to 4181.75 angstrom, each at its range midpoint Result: 0.09 mag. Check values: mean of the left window 1.86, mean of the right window 1.82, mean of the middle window 1.69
